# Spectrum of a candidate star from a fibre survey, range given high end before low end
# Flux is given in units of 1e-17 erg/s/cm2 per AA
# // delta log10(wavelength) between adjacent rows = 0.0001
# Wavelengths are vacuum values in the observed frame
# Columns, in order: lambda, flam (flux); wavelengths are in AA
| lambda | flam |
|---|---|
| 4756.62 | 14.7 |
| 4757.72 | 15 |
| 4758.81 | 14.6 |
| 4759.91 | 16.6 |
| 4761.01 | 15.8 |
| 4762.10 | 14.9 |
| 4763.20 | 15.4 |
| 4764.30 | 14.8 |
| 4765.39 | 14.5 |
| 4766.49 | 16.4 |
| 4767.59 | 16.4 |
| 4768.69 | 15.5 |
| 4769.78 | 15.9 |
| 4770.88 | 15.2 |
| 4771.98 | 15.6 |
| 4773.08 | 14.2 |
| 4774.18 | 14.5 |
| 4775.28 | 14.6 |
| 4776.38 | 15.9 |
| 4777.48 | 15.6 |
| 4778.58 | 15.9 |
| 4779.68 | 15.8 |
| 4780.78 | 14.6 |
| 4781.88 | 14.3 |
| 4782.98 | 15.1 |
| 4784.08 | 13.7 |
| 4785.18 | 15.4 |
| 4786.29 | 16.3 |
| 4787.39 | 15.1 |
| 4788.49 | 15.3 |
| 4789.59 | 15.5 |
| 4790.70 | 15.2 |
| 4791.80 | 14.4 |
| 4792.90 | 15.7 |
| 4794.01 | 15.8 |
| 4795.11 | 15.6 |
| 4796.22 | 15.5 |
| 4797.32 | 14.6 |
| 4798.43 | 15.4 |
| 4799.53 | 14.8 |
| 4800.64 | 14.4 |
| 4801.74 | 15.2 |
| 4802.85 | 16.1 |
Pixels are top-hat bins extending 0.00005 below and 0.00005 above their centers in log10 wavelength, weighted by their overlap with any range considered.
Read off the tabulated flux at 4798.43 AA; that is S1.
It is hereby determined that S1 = 15.4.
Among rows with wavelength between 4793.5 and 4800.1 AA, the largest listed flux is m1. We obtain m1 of 15.8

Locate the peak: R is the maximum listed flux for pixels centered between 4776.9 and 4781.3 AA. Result 15.9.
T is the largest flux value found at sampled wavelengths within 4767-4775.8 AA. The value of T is 16.4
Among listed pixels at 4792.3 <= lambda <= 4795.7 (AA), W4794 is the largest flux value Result 15.8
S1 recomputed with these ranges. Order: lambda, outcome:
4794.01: 15.8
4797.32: 14.6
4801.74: 15.2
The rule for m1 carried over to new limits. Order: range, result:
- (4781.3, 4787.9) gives 16.3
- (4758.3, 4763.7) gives 16.6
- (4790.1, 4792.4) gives 15.2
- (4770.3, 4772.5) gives 15.6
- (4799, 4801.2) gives 14.8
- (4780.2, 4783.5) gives 15.1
